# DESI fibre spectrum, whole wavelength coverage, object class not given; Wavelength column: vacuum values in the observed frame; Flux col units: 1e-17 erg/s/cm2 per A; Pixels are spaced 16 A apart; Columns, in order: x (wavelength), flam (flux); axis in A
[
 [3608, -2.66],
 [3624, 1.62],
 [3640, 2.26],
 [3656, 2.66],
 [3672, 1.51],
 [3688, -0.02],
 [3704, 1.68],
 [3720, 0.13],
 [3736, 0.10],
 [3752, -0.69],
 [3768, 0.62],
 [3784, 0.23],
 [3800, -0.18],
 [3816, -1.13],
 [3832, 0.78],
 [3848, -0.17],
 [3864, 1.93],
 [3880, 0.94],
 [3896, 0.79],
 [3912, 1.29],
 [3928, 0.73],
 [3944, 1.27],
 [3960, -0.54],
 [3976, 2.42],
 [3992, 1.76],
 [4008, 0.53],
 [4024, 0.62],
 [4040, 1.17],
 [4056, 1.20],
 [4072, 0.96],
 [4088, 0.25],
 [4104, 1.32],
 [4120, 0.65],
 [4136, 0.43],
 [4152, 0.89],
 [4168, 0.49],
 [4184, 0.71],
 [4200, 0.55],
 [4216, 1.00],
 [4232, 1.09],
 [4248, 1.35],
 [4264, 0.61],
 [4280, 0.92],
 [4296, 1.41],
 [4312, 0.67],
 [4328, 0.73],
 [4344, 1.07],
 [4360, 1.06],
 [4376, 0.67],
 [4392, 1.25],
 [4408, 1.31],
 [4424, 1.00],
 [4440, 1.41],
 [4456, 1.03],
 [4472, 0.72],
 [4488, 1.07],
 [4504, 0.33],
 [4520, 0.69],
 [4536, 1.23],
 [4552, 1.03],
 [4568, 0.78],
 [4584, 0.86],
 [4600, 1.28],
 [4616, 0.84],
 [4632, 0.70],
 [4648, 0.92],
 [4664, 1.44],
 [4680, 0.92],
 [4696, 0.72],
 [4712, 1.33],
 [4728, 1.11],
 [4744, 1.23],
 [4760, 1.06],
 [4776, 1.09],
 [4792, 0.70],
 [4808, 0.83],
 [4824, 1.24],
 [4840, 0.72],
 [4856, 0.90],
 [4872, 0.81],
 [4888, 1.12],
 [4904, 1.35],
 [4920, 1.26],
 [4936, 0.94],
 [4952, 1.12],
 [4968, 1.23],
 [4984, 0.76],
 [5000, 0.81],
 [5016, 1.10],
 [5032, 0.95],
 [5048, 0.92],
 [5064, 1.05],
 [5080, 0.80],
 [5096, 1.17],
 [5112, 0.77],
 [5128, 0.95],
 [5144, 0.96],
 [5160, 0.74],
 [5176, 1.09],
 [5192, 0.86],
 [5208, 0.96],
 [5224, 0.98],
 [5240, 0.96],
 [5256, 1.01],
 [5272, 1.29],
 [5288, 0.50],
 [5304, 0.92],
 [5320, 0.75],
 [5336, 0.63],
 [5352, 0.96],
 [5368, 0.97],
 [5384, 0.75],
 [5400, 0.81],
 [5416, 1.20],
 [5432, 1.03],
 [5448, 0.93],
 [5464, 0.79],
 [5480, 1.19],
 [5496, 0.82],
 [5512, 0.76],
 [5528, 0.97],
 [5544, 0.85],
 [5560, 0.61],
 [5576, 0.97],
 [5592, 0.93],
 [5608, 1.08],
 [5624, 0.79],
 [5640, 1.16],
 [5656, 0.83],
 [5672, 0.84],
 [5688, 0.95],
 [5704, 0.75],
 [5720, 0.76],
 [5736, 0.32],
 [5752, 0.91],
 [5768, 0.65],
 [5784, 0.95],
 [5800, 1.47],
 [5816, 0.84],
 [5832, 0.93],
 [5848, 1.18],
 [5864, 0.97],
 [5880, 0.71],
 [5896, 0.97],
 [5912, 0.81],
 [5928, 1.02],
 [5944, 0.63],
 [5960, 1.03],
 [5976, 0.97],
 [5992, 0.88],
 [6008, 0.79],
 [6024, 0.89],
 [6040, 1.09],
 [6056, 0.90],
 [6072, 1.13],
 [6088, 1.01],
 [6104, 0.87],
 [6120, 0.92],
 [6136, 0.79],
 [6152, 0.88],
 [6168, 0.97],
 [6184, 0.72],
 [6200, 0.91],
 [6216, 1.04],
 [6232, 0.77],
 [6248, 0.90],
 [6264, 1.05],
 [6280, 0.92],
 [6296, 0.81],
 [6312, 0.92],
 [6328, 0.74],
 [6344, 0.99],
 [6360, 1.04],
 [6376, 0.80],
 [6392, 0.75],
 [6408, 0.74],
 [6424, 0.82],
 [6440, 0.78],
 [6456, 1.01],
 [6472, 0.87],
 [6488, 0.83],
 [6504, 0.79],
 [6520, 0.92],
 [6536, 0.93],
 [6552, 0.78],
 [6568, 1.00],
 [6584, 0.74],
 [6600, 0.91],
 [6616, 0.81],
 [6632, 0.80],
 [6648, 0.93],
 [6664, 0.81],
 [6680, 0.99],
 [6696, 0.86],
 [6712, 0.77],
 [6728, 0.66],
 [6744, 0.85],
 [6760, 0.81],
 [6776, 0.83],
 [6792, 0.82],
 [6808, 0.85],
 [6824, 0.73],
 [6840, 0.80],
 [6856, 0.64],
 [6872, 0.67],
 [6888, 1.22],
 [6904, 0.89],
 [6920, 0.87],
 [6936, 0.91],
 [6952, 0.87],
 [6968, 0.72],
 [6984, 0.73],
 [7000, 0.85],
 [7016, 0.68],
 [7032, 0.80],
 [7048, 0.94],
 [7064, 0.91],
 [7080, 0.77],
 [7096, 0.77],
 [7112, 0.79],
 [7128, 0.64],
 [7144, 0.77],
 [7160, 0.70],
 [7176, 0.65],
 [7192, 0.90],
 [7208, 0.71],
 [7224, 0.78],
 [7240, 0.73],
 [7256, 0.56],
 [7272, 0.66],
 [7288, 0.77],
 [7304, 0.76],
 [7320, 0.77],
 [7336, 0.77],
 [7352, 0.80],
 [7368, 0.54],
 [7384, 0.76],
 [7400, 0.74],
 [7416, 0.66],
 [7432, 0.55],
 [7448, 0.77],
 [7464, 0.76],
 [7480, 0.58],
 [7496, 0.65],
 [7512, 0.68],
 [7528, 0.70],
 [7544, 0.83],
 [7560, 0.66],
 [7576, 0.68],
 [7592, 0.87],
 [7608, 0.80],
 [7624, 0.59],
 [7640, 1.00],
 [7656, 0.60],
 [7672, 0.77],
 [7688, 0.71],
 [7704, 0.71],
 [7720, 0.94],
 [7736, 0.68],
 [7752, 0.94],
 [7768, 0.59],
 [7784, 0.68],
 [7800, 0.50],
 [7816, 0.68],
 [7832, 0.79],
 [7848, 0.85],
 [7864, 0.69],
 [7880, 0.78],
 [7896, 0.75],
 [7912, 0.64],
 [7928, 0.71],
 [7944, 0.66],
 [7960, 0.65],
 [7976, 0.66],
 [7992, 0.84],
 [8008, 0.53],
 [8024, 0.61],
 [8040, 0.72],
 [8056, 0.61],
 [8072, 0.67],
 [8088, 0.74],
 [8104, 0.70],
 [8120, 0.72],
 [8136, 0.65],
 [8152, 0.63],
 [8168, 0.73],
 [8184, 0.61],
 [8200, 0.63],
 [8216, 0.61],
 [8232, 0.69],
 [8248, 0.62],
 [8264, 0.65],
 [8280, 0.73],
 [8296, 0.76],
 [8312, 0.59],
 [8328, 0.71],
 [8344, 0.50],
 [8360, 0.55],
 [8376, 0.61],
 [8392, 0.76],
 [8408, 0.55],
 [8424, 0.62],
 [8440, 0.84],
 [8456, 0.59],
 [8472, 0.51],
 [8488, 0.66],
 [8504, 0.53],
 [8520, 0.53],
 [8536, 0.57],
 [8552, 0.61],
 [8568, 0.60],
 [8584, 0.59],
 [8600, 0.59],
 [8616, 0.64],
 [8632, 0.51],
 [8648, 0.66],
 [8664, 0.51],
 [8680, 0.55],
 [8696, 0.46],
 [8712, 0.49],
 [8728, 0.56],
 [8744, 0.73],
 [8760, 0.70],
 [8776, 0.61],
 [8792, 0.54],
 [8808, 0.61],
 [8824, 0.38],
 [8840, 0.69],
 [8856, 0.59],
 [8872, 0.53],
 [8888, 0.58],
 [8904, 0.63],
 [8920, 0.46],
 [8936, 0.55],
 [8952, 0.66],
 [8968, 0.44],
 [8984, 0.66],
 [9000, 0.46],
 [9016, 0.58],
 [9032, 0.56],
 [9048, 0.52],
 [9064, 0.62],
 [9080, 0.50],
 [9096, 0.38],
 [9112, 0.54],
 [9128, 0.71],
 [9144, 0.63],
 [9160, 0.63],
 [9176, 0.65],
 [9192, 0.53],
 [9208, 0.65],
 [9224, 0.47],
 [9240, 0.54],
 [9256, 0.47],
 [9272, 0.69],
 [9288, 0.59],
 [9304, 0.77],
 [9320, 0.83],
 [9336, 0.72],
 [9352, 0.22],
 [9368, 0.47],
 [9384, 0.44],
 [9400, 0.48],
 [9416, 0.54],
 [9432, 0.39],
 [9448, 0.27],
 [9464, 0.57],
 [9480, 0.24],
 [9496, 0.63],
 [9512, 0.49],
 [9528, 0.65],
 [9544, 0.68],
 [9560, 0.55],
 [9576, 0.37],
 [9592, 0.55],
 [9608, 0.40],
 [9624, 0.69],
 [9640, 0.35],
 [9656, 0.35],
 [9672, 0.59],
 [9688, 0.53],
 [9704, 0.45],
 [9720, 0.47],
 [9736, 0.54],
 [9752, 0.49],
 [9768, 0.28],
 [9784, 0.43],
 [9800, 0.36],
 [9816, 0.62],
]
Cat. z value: 0.050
